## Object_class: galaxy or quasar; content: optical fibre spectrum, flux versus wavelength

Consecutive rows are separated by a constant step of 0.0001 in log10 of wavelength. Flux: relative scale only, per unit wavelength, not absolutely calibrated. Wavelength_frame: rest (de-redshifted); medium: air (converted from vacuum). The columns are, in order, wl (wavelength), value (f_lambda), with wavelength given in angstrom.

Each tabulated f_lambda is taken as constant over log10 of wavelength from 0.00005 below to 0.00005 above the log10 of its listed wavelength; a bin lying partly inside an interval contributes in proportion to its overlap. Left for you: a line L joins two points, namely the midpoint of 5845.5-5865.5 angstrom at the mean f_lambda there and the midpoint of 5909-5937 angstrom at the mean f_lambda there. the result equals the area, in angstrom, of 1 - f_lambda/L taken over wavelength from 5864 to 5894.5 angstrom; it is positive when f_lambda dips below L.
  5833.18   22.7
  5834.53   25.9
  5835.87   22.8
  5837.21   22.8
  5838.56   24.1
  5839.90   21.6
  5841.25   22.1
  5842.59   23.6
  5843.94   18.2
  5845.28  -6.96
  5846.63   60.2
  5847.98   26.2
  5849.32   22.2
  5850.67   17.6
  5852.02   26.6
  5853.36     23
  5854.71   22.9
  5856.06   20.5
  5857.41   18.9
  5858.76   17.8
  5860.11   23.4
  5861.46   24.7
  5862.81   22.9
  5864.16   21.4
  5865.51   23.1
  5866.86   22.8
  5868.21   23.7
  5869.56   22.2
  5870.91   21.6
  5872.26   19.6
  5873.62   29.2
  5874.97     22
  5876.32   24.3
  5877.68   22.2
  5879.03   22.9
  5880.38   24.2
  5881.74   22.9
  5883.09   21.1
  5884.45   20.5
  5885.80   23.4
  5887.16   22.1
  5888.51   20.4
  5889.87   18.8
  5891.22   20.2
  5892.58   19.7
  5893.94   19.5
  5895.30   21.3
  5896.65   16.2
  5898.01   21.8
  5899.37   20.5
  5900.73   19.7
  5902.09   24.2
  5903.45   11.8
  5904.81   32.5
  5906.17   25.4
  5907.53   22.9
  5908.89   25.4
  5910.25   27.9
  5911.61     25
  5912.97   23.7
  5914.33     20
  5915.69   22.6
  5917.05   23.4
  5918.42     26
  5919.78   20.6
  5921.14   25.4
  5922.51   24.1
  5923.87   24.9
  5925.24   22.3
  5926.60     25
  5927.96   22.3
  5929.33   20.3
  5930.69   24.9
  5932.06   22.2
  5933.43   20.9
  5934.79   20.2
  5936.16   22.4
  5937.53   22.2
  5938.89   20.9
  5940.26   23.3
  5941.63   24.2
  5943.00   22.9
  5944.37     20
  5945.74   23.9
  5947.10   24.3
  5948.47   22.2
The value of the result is 2.2 angstrom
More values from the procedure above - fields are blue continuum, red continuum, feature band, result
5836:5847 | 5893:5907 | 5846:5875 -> -3.1 angstrom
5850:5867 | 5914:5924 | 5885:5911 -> 1.3 angstrom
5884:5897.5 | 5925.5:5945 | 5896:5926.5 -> -2.7 angstrom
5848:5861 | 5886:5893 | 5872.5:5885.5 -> -1.4 angstrom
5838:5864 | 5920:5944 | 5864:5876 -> -0.2 angstrom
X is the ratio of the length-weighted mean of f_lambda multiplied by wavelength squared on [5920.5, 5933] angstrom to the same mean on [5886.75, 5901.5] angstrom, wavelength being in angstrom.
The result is 1.18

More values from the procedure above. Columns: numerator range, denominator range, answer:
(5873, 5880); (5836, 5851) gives 1.06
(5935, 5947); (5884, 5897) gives 1.13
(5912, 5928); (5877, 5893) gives 1.10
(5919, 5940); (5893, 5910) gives 1.04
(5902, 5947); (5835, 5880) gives 1.04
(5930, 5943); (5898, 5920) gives 0.97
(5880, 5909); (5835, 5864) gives 0.96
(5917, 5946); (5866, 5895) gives 1.05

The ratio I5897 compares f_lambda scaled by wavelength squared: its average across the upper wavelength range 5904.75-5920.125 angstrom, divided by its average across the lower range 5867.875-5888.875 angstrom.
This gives 1.09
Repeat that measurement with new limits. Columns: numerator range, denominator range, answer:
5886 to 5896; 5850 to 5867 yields 0.94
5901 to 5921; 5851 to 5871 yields 1.08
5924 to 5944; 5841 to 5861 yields 1.03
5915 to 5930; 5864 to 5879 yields 1.03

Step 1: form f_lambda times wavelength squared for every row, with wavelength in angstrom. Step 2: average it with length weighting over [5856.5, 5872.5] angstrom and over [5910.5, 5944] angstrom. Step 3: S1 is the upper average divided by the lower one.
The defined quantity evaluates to 1.07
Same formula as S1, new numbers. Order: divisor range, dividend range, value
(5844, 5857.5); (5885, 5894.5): 0.90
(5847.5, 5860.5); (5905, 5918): 1.14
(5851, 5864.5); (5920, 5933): 1.08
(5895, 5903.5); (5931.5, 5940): 1.10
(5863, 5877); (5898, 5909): 0.99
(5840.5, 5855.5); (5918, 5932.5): 1.04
